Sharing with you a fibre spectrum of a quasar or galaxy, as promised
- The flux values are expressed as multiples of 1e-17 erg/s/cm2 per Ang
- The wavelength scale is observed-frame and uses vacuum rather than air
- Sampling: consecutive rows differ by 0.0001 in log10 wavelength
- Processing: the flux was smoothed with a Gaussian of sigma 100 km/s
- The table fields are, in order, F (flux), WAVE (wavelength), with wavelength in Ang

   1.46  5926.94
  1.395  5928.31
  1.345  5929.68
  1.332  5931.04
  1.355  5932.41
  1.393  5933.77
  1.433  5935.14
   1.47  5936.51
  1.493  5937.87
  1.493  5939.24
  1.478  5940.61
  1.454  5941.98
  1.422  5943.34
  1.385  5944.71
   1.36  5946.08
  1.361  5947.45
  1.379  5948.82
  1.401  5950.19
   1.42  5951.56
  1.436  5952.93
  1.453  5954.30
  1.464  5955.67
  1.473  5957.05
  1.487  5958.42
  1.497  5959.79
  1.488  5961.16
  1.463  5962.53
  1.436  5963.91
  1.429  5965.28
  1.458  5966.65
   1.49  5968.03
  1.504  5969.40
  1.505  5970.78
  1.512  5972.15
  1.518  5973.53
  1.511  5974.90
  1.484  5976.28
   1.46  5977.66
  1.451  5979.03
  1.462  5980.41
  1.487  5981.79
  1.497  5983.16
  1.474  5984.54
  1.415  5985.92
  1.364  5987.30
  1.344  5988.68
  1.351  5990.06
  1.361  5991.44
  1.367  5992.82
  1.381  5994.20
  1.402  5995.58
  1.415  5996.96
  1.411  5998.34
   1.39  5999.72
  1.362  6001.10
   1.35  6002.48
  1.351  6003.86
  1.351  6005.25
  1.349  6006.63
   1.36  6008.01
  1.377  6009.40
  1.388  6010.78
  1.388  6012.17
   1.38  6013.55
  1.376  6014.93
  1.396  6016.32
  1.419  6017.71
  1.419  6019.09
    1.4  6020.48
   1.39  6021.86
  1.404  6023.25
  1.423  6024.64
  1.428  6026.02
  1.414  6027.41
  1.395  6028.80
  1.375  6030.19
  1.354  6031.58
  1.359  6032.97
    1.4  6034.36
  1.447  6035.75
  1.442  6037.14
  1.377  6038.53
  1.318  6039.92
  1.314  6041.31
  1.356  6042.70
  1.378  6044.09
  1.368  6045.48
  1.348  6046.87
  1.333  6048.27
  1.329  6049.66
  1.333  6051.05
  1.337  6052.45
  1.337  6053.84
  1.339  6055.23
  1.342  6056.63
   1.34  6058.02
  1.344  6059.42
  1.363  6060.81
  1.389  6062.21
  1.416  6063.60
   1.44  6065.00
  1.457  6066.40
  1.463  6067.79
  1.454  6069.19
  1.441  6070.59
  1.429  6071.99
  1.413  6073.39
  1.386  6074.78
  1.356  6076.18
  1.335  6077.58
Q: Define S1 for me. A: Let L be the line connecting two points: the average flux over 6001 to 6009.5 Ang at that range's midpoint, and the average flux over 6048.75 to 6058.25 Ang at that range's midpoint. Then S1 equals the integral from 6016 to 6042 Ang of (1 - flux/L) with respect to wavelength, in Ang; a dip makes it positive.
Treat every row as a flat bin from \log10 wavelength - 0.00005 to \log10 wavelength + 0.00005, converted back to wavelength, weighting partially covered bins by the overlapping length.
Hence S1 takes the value -0.9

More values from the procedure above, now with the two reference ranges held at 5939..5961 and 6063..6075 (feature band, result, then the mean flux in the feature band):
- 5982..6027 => 1.4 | 1.39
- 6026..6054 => 1.3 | 1.37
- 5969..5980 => -0.4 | 1.49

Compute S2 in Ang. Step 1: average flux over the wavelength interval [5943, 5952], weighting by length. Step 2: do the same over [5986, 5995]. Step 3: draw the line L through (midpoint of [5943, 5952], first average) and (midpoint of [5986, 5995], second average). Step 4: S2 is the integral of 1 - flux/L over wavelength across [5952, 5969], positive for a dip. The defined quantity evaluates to -1.04 Ang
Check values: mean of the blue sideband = 1.39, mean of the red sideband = 1.36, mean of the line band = 1.46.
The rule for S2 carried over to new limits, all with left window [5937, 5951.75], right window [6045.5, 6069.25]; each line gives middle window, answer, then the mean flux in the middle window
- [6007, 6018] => 0.07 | 1.38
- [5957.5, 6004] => -1.04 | 1.44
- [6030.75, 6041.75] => 0.03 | 1.38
